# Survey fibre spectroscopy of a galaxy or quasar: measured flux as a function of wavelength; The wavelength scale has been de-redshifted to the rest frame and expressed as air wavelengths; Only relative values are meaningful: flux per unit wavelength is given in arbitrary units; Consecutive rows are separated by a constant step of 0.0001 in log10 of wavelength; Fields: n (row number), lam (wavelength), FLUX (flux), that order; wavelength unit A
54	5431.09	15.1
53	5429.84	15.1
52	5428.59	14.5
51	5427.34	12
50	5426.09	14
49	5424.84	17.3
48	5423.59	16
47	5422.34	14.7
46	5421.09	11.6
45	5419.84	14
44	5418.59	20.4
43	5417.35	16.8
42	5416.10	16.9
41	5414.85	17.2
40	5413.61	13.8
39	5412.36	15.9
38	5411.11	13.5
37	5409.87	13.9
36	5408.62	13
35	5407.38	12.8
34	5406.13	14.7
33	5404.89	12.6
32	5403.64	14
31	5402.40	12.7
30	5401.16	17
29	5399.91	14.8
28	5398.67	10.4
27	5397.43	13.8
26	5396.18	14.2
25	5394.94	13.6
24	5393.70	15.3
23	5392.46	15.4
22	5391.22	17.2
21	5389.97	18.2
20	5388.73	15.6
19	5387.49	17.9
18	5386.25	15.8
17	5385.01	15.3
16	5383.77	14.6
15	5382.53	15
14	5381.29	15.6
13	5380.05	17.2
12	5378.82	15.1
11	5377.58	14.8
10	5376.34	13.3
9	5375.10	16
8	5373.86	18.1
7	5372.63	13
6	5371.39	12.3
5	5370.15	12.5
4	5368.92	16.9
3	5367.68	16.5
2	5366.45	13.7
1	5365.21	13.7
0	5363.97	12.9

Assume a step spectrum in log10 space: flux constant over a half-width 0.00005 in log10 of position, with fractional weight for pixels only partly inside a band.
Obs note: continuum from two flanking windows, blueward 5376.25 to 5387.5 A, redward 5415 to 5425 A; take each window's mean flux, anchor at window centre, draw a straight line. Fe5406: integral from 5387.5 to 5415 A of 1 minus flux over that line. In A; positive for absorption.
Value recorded 2.0 A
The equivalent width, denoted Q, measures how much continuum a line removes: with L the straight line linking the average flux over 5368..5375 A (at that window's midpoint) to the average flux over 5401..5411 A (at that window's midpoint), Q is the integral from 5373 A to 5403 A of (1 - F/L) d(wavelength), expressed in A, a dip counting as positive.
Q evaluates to -2.2 A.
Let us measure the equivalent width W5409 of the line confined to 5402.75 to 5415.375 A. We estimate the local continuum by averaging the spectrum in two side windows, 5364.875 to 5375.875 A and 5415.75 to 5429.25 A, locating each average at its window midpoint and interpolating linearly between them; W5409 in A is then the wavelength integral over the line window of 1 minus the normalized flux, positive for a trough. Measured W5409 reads 0.9 A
